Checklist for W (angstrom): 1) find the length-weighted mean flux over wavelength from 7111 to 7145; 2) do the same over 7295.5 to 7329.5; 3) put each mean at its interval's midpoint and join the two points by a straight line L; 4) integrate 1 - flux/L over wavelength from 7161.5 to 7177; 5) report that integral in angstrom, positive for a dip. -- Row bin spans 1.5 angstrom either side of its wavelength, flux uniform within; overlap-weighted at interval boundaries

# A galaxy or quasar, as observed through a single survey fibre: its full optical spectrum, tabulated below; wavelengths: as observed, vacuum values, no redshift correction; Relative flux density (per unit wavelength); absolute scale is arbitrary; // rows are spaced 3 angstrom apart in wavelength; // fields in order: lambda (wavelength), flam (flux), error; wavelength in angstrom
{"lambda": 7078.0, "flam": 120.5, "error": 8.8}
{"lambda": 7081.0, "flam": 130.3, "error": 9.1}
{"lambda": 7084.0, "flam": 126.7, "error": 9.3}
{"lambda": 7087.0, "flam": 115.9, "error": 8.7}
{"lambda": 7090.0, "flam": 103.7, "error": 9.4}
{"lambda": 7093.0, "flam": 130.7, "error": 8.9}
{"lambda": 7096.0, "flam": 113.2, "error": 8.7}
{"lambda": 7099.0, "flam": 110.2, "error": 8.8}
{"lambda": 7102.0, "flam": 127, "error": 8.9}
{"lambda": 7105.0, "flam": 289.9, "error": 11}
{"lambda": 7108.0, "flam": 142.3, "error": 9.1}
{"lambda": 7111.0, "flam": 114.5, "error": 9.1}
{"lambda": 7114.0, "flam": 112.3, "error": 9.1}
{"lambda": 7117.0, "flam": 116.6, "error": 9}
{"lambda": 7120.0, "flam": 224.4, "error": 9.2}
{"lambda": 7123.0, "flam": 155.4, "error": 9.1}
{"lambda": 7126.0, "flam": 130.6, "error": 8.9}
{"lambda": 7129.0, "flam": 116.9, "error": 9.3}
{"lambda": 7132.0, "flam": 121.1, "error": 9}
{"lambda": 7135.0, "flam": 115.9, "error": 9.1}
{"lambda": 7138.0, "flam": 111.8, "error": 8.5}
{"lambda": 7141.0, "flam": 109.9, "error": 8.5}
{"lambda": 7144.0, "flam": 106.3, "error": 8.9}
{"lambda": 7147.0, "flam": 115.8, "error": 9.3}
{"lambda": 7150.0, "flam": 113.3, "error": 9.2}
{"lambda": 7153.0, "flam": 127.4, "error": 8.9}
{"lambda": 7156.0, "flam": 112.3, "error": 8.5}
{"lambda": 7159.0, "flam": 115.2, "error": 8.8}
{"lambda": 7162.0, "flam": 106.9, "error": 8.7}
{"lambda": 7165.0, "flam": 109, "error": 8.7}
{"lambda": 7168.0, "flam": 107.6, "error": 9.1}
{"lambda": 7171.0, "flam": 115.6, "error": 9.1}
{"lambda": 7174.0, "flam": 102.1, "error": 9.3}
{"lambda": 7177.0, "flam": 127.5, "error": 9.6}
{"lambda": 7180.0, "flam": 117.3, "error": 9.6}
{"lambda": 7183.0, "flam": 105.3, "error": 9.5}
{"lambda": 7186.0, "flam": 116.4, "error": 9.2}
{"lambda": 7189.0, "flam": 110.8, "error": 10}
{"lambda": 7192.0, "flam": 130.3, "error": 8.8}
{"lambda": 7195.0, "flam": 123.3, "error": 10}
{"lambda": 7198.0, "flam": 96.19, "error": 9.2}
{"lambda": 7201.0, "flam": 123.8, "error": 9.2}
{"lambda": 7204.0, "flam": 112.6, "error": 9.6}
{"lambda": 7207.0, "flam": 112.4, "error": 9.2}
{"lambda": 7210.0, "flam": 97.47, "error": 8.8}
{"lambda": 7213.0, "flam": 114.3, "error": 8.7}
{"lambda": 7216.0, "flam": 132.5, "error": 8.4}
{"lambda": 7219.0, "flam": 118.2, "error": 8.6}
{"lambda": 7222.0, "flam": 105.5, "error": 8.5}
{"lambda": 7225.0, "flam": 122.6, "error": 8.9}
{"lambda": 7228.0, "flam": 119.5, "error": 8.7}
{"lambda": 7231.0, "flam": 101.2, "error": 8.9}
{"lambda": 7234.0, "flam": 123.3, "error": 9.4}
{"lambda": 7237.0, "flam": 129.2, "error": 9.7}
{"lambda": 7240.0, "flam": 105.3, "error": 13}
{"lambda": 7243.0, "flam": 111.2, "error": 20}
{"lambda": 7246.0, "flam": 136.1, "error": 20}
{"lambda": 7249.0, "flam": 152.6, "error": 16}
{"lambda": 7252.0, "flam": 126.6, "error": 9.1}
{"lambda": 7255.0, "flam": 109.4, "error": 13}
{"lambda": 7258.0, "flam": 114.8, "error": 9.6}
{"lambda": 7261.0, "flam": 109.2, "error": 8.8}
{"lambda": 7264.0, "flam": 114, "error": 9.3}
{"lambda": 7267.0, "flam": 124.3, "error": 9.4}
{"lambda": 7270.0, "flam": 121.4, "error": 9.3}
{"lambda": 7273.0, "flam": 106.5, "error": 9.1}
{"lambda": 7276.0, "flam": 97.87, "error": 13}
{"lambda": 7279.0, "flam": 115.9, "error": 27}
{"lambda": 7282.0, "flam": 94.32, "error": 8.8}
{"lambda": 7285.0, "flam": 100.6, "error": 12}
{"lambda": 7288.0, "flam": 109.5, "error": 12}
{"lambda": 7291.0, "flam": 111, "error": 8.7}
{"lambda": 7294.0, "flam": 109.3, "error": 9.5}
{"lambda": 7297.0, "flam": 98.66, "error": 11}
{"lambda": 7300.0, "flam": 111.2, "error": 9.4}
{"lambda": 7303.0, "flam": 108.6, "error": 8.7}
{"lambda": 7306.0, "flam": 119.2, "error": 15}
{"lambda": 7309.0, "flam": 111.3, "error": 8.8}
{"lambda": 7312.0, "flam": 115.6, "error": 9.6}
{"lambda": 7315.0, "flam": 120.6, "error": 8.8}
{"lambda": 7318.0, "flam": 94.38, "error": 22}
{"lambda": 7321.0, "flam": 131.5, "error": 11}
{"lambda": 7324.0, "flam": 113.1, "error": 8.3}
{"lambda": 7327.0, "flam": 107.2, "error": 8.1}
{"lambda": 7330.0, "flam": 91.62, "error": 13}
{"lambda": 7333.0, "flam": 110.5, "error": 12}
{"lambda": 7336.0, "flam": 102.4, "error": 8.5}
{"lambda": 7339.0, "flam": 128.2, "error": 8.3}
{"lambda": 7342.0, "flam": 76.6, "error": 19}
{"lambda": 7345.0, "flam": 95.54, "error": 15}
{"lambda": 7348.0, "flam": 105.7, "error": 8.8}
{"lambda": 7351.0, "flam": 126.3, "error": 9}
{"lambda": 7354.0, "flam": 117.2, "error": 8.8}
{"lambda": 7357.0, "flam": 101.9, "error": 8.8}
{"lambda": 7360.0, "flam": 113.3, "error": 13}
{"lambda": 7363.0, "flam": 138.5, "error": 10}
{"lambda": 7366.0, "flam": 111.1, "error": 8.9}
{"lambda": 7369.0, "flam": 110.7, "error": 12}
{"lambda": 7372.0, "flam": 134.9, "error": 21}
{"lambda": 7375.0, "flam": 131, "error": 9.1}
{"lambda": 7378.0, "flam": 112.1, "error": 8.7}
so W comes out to 1.8 angstrom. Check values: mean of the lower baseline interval 129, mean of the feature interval 110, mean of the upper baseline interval 111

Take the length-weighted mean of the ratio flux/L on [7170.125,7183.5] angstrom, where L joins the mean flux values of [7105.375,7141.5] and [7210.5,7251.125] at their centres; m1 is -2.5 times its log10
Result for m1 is 0.13 mag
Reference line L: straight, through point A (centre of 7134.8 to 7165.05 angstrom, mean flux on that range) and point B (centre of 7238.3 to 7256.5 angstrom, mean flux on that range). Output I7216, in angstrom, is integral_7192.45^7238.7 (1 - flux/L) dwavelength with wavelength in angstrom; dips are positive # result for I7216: 1.7 angstrom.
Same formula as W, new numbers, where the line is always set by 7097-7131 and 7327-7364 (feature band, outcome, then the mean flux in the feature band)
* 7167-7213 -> 7.4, 113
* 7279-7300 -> 2.3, 105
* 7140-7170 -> 6.1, 112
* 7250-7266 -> 0.9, 116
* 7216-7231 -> 1.5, 117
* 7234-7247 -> 0.6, 120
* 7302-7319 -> 0.3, 112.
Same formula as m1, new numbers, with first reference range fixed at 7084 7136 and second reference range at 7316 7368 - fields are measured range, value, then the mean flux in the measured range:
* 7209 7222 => 0.089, 115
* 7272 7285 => 0.140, 103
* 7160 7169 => 0.208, 108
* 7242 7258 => -0.050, 127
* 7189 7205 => 0.093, 117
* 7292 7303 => 0.081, 107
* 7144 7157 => 0.145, 116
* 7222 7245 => 0.064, 116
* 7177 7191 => 0.125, 115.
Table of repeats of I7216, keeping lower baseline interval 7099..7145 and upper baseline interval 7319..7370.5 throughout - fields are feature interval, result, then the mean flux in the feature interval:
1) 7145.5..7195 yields 6.71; 115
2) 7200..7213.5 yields 1.76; 112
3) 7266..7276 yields 0.49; 114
